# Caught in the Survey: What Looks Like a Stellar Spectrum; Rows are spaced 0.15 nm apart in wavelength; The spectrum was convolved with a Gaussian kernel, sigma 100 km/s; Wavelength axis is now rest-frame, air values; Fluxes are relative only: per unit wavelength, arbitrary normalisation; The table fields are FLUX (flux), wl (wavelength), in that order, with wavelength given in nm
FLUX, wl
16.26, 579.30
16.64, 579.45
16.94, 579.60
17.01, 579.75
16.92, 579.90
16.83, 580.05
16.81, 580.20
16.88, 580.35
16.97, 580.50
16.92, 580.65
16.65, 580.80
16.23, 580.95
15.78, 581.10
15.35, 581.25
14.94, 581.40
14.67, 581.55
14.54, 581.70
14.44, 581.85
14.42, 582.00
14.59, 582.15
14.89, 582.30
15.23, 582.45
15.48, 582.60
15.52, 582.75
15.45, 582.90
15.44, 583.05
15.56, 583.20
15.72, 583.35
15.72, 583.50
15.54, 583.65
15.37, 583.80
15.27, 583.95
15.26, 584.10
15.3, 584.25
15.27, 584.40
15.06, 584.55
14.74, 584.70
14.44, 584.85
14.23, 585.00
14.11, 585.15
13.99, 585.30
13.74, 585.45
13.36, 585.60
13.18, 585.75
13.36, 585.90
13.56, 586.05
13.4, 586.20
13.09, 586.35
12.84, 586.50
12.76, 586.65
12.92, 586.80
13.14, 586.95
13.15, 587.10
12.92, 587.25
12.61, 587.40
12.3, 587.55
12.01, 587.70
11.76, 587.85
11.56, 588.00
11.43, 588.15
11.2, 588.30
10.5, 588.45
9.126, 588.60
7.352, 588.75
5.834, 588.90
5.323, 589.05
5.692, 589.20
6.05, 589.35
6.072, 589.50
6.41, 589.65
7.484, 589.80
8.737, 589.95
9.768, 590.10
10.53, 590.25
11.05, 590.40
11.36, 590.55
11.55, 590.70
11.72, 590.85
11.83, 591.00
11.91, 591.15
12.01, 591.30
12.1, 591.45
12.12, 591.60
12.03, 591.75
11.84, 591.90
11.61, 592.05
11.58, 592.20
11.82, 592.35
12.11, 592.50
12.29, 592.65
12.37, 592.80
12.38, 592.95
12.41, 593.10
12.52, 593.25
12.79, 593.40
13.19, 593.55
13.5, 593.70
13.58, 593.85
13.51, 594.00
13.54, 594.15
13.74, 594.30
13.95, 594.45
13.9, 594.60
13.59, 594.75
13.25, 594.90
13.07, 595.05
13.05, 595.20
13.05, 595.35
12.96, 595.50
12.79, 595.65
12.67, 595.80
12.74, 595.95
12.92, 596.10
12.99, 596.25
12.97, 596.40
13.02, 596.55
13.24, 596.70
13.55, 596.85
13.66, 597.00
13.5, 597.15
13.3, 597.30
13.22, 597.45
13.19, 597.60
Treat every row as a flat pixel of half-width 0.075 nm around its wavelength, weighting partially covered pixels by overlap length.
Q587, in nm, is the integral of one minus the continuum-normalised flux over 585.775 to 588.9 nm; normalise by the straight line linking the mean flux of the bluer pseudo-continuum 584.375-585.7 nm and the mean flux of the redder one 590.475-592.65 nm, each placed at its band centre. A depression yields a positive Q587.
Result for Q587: 0.36 nm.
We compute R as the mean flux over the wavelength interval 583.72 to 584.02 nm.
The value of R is 15.3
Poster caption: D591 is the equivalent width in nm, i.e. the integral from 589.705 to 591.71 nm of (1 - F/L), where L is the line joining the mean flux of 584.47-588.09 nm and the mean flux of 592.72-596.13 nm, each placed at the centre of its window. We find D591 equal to 0.34 nm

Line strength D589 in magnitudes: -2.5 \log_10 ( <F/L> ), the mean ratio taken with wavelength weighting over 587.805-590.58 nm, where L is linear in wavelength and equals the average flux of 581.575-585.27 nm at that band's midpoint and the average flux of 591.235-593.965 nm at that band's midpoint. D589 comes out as 0.46 mag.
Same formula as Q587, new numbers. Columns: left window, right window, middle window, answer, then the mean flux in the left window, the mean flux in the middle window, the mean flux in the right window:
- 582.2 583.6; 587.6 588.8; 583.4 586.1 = -0.15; 15.4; 14.5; 10.7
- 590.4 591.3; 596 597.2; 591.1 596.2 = -0.13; 11.7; 12.7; 13.2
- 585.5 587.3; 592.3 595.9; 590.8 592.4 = 0.14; 13.2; 11.9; 13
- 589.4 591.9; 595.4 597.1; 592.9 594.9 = -0.22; 10.4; 13.3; 13.1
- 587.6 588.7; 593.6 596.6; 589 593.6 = 0.54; 11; 10.7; 13.2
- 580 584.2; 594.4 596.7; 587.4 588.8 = 0.34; 15.6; 11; 13.1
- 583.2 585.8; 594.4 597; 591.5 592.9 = 0.17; 14.8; 12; 13.2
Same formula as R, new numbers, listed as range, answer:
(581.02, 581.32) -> 15.6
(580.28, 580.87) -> 16.9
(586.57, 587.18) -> 13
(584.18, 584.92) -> 15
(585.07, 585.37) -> 14.1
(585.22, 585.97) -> 13.5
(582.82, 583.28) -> 15.5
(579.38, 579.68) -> 16.8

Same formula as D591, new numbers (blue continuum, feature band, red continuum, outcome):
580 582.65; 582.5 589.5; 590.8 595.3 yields 0.84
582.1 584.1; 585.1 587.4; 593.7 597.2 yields 0.24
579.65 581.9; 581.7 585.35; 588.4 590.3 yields -0.49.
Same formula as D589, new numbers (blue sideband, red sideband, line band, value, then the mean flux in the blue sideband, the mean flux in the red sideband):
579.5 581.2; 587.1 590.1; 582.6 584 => -0.11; 16.7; 9.29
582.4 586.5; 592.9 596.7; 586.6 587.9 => 0.13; 14.6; 13.1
